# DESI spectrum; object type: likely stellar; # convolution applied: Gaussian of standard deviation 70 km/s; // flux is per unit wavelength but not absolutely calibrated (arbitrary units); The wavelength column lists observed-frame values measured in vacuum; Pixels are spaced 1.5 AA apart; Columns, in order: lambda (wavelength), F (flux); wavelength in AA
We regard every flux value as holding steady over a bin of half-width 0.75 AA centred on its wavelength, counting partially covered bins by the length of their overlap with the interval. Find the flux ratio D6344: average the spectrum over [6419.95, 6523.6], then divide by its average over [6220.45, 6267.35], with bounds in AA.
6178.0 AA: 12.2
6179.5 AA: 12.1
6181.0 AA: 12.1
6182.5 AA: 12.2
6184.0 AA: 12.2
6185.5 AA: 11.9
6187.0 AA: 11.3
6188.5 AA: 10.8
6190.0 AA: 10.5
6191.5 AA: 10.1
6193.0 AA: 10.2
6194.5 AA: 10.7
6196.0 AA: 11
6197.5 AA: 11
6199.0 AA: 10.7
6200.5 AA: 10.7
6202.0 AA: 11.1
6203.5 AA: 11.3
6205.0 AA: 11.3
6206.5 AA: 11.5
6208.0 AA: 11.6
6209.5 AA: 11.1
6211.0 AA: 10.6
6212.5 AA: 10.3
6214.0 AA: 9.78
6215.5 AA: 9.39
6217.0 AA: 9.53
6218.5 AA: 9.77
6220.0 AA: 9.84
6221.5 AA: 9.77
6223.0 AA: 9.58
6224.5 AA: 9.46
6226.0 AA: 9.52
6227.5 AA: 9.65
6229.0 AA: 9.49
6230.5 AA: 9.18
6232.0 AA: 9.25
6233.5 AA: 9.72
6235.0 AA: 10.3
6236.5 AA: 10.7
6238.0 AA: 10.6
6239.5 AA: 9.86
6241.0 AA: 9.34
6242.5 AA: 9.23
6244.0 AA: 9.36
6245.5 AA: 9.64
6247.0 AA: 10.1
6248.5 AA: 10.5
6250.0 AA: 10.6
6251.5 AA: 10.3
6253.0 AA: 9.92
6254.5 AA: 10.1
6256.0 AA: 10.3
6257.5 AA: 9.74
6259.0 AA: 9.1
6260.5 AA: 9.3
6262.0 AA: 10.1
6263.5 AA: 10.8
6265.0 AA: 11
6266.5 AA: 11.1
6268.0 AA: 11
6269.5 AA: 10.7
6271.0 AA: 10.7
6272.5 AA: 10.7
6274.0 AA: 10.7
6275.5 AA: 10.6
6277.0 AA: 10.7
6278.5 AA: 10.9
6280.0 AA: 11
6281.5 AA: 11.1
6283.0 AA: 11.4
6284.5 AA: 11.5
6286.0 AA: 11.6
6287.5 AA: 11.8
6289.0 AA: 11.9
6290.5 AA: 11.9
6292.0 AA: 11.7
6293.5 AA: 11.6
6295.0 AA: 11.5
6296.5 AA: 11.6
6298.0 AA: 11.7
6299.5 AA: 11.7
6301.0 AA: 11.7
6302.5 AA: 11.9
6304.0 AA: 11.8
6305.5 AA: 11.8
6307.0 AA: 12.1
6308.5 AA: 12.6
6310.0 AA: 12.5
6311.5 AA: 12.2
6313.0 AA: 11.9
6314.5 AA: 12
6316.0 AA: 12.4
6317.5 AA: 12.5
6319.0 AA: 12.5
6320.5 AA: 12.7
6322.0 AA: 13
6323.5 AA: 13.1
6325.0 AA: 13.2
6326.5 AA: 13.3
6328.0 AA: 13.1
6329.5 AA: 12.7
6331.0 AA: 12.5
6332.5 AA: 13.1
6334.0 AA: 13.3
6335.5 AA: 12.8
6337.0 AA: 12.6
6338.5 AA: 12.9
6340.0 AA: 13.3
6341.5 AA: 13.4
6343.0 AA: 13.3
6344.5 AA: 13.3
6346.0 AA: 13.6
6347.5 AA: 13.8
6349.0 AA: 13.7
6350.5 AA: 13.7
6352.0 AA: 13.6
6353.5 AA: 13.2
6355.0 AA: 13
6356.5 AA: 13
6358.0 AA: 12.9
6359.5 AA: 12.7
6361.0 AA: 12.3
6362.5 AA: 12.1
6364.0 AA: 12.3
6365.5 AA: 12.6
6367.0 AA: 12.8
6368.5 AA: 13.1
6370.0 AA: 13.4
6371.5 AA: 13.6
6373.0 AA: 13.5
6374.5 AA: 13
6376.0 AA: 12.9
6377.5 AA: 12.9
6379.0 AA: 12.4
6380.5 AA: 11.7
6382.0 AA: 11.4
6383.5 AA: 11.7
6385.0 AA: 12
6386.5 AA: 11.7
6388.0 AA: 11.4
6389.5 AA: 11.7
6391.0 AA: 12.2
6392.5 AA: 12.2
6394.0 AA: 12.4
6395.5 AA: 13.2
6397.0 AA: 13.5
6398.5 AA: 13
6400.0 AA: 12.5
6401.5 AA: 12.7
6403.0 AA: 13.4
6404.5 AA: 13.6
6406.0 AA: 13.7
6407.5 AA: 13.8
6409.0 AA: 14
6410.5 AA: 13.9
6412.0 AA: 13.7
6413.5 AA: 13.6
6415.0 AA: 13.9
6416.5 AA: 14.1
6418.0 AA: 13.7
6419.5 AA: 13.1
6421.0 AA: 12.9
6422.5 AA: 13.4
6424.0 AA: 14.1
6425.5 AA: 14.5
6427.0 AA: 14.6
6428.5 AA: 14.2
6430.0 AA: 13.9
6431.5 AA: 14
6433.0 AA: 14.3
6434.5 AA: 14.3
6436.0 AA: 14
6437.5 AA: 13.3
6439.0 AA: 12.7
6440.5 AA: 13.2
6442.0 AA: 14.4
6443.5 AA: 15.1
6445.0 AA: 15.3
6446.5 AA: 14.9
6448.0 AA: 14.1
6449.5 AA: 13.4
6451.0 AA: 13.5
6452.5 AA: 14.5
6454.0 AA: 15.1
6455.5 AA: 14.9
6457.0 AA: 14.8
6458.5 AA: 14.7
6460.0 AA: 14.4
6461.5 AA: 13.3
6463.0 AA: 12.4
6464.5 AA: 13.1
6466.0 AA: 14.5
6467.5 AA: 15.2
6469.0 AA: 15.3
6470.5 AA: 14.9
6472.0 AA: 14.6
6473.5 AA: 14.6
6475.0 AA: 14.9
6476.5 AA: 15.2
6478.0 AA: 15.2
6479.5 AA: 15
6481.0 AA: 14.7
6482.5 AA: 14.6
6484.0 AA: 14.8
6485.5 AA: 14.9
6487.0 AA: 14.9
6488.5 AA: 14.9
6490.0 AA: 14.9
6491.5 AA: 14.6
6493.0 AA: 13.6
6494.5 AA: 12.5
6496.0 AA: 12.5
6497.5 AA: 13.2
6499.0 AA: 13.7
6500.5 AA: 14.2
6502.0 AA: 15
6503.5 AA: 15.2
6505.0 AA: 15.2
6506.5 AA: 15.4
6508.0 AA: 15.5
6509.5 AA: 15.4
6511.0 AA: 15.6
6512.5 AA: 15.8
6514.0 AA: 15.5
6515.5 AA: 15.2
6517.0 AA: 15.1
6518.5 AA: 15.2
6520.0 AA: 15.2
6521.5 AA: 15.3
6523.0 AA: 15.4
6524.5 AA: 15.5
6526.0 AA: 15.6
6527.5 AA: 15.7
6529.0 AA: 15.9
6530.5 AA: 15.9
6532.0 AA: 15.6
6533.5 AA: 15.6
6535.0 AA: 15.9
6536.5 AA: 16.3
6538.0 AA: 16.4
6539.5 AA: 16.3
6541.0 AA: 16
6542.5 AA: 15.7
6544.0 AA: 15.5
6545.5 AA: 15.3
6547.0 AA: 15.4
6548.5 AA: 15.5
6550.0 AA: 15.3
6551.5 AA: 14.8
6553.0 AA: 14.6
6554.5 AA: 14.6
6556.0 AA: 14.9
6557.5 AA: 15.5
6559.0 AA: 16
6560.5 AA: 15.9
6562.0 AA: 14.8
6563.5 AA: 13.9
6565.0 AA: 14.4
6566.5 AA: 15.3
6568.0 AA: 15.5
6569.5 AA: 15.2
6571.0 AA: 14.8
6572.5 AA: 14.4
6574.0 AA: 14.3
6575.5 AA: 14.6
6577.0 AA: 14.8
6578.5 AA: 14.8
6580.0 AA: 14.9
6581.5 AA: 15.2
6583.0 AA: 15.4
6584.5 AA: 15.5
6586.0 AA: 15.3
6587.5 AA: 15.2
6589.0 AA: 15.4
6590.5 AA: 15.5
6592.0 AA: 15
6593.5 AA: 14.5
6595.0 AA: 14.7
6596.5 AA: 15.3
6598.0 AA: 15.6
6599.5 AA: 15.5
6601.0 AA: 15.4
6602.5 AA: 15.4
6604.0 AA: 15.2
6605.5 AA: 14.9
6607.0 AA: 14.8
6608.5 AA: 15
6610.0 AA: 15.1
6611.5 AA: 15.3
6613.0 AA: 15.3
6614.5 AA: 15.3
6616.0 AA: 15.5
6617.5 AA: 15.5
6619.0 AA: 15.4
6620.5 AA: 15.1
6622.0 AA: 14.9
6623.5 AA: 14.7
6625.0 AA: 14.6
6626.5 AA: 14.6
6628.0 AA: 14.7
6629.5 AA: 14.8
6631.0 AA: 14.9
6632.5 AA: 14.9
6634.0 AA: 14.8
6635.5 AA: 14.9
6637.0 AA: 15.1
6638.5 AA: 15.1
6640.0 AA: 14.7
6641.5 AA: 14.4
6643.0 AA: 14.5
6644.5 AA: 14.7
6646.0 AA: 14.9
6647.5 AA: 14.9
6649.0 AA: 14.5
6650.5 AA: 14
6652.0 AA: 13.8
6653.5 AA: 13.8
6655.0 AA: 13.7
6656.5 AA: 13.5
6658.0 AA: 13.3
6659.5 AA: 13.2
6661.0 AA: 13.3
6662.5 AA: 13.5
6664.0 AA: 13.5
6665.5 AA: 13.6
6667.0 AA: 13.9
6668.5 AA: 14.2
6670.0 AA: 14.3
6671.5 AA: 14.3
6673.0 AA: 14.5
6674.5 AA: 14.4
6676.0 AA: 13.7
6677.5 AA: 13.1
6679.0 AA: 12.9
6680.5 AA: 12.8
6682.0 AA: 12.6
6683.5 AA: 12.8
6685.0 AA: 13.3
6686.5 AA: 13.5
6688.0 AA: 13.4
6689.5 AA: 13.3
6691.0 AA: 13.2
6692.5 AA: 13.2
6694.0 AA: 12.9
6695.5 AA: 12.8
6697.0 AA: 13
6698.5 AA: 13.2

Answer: 1.5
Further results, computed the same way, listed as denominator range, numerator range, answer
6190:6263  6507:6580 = 1.51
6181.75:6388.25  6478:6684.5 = 1.29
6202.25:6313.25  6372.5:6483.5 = 1.28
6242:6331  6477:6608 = 1.33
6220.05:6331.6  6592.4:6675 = 1.33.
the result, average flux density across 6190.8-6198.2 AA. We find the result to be 10.6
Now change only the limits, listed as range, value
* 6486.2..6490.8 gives 14.9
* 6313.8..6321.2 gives 12.4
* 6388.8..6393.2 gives 12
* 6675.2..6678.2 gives 13.4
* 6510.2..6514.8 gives 15.6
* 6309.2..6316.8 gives 12.2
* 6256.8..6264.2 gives 9.8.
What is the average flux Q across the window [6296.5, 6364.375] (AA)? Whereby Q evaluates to 12.7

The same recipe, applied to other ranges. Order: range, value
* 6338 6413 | 12.9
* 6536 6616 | 15.2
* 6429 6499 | 14.3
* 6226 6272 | 10.1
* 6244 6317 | 11.1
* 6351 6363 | 12.9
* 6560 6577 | 14.8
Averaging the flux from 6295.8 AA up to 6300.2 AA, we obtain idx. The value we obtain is 11.7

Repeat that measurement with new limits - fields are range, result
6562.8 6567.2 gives 14.5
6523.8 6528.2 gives 15.6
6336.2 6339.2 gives 12.7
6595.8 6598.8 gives 15.5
